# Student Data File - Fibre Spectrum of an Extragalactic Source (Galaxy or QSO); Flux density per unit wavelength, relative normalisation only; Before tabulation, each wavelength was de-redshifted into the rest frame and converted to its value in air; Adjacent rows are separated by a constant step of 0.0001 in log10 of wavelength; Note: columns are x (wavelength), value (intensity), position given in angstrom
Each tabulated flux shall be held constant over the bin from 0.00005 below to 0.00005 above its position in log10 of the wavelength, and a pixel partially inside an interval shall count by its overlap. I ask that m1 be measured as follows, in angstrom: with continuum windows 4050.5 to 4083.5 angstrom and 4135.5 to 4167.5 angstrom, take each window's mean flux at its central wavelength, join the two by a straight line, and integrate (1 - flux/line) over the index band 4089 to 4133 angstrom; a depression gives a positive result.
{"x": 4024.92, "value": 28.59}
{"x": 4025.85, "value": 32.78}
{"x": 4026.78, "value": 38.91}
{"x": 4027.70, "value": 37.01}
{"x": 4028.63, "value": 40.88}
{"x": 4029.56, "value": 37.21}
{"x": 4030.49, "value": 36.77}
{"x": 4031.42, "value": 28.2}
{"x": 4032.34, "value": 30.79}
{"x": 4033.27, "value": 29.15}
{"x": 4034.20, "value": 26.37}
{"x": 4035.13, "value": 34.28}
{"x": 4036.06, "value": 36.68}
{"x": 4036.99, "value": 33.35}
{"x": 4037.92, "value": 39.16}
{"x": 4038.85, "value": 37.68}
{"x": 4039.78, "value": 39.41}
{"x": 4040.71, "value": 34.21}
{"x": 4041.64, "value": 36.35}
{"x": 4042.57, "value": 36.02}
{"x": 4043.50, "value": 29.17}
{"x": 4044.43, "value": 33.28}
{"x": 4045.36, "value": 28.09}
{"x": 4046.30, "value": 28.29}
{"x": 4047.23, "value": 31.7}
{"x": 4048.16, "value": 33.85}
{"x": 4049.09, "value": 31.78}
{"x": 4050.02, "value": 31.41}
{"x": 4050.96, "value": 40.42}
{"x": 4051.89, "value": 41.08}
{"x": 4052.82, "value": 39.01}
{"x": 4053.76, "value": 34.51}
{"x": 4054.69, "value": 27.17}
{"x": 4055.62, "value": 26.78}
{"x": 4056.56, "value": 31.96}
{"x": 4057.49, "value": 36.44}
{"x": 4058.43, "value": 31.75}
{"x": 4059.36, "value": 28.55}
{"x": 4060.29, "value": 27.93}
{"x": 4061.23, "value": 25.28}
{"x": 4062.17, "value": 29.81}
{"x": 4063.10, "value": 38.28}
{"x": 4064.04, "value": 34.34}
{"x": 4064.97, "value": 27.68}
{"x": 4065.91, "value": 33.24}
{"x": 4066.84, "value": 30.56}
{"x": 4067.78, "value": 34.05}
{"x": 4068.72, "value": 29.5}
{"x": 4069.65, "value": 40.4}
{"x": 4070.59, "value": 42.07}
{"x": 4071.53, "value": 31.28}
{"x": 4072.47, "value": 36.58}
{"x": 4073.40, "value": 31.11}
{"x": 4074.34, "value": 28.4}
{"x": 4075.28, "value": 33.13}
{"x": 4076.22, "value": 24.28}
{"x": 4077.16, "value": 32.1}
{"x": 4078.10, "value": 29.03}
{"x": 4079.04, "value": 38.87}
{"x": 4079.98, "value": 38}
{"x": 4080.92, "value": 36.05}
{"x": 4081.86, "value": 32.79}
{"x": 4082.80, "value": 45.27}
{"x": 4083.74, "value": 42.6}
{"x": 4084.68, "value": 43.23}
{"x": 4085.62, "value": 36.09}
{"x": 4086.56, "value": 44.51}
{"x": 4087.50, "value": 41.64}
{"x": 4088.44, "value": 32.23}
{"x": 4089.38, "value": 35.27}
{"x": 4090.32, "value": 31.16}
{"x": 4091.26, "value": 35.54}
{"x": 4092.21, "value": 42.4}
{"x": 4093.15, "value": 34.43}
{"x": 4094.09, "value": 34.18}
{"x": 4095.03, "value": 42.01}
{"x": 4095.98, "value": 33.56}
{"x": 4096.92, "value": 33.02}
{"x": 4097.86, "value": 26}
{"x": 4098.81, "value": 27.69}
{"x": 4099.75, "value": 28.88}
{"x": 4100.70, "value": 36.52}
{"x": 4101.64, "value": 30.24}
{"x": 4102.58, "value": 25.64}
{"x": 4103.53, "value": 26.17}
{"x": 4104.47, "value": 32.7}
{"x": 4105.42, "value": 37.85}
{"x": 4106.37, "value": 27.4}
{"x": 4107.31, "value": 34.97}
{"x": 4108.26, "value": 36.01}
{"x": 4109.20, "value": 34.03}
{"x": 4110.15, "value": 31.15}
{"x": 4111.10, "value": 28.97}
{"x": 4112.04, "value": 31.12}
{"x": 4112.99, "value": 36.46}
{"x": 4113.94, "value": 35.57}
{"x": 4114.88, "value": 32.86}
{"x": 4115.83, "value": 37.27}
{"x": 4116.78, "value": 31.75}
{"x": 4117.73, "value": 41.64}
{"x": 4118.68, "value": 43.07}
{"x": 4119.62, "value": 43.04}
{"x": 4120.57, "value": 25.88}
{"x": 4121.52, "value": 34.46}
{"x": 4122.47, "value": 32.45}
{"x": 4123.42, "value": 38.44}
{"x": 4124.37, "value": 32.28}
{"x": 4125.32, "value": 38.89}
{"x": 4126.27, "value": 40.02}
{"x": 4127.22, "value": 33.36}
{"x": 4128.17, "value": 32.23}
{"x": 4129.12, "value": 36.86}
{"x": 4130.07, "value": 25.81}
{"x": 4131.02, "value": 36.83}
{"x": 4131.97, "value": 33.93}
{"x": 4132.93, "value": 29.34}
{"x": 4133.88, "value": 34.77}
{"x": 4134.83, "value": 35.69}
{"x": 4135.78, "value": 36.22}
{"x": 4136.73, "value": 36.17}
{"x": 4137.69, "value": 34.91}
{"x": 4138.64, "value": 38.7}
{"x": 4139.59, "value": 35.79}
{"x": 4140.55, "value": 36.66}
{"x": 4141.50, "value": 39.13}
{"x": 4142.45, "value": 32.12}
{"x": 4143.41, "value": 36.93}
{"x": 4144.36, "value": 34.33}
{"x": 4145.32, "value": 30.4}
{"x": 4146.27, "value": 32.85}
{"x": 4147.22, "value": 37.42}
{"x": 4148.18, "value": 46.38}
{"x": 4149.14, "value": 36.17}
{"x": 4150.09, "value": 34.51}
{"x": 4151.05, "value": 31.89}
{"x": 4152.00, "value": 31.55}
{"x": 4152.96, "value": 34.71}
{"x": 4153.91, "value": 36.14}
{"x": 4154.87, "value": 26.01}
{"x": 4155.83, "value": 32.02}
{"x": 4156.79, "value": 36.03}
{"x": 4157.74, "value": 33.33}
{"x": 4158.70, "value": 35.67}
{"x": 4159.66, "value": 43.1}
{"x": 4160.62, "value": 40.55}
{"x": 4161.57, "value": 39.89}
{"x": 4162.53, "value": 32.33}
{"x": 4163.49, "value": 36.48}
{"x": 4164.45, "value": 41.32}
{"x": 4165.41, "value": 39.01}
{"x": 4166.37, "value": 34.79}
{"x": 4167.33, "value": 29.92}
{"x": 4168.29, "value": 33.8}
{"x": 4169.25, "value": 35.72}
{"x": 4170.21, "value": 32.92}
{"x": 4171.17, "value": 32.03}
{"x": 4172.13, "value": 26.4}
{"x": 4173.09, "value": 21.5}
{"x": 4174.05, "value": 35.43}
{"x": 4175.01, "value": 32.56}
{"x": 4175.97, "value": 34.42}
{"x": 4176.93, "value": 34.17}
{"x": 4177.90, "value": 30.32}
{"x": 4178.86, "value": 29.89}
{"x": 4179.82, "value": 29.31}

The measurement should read 0.98 angstrom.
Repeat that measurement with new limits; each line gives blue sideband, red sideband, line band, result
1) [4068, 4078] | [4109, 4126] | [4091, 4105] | 0.6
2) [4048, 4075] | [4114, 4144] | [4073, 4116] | 0.1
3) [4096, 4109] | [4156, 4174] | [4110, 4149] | -3.0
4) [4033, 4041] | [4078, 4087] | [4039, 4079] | 4.3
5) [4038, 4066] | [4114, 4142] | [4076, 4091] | -1.2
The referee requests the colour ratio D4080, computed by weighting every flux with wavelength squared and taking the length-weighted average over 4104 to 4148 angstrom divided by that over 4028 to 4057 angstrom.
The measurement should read 1.1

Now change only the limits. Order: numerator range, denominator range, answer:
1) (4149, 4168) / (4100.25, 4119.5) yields 1.07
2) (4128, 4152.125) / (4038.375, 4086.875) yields 1.07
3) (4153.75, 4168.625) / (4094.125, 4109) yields 1.15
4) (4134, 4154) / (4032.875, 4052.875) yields 1.10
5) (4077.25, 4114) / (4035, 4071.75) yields 1.06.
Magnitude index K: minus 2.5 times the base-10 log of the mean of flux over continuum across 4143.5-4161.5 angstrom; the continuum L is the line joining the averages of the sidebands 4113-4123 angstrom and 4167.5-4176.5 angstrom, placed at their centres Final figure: -0.07 mag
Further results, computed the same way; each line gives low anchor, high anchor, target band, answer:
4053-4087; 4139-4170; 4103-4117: 0.05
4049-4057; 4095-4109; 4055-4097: -0.05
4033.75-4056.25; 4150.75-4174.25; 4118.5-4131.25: -0.03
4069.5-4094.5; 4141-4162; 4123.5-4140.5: 0.02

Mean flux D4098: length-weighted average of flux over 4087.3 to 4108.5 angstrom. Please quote 33.1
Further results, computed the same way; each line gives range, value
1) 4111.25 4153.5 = 35.2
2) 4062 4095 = 35.3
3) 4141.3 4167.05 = 35.7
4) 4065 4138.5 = 34.4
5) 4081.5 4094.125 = 38.1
